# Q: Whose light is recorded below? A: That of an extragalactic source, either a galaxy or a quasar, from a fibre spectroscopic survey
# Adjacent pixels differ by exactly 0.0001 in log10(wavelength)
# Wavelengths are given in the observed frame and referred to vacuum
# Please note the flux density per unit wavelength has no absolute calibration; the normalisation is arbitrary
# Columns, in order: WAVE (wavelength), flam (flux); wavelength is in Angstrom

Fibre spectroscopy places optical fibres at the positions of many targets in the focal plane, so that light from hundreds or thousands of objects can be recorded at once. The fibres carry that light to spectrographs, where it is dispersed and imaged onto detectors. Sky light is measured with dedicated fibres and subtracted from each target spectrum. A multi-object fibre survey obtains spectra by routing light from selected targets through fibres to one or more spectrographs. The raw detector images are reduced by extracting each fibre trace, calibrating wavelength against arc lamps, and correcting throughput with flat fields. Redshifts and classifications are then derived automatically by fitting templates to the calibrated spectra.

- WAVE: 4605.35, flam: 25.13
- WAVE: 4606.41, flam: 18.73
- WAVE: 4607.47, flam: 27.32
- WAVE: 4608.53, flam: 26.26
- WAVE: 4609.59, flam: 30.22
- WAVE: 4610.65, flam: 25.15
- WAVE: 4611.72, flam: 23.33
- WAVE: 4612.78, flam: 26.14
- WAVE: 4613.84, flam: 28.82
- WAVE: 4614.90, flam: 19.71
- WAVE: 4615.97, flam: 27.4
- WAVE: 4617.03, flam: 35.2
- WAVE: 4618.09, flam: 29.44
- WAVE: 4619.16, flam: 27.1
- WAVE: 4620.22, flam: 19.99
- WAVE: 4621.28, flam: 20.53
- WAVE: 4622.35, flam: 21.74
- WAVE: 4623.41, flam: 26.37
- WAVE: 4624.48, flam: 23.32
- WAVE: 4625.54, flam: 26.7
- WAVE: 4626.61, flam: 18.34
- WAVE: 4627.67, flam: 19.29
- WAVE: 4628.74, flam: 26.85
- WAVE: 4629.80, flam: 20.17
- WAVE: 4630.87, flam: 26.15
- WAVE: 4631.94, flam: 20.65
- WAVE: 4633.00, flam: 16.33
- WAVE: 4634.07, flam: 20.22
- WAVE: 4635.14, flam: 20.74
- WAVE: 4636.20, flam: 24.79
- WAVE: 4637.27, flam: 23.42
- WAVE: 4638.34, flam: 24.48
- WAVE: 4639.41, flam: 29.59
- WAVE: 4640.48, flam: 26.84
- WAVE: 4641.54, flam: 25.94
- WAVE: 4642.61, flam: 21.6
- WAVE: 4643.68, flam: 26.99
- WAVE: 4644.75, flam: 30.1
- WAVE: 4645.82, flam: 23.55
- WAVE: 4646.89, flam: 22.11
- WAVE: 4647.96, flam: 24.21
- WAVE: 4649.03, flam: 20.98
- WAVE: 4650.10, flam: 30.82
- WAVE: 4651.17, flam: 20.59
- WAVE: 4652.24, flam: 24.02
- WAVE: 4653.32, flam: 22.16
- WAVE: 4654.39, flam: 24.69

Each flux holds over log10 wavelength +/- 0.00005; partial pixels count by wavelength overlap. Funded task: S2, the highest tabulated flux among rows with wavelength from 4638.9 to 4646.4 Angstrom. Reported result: 30.1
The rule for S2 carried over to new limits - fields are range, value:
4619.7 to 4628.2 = 26.7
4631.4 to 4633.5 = 20.65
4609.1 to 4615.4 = 30.22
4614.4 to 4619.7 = 35.2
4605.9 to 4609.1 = 27.32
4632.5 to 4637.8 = 24.79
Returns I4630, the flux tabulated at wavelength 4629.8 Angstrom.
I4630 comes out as 20.17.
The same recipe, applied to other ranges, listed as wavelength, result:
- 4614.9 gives 19.71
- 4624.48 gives 23.32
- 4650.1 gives 30.82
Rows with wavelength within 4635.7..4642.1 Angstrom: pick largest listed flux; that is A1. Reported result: 29.59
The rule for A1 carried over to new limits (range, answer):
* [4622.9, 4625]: 26.37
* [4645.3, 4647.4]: 23.55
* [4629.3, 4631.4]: 26.15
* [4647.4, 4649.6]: 24.21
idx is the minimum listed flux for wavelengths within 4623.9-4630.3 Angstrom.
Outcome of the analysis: 18.34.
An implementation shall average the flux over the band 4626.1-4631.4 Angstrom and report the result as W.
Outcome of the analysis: 22.2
